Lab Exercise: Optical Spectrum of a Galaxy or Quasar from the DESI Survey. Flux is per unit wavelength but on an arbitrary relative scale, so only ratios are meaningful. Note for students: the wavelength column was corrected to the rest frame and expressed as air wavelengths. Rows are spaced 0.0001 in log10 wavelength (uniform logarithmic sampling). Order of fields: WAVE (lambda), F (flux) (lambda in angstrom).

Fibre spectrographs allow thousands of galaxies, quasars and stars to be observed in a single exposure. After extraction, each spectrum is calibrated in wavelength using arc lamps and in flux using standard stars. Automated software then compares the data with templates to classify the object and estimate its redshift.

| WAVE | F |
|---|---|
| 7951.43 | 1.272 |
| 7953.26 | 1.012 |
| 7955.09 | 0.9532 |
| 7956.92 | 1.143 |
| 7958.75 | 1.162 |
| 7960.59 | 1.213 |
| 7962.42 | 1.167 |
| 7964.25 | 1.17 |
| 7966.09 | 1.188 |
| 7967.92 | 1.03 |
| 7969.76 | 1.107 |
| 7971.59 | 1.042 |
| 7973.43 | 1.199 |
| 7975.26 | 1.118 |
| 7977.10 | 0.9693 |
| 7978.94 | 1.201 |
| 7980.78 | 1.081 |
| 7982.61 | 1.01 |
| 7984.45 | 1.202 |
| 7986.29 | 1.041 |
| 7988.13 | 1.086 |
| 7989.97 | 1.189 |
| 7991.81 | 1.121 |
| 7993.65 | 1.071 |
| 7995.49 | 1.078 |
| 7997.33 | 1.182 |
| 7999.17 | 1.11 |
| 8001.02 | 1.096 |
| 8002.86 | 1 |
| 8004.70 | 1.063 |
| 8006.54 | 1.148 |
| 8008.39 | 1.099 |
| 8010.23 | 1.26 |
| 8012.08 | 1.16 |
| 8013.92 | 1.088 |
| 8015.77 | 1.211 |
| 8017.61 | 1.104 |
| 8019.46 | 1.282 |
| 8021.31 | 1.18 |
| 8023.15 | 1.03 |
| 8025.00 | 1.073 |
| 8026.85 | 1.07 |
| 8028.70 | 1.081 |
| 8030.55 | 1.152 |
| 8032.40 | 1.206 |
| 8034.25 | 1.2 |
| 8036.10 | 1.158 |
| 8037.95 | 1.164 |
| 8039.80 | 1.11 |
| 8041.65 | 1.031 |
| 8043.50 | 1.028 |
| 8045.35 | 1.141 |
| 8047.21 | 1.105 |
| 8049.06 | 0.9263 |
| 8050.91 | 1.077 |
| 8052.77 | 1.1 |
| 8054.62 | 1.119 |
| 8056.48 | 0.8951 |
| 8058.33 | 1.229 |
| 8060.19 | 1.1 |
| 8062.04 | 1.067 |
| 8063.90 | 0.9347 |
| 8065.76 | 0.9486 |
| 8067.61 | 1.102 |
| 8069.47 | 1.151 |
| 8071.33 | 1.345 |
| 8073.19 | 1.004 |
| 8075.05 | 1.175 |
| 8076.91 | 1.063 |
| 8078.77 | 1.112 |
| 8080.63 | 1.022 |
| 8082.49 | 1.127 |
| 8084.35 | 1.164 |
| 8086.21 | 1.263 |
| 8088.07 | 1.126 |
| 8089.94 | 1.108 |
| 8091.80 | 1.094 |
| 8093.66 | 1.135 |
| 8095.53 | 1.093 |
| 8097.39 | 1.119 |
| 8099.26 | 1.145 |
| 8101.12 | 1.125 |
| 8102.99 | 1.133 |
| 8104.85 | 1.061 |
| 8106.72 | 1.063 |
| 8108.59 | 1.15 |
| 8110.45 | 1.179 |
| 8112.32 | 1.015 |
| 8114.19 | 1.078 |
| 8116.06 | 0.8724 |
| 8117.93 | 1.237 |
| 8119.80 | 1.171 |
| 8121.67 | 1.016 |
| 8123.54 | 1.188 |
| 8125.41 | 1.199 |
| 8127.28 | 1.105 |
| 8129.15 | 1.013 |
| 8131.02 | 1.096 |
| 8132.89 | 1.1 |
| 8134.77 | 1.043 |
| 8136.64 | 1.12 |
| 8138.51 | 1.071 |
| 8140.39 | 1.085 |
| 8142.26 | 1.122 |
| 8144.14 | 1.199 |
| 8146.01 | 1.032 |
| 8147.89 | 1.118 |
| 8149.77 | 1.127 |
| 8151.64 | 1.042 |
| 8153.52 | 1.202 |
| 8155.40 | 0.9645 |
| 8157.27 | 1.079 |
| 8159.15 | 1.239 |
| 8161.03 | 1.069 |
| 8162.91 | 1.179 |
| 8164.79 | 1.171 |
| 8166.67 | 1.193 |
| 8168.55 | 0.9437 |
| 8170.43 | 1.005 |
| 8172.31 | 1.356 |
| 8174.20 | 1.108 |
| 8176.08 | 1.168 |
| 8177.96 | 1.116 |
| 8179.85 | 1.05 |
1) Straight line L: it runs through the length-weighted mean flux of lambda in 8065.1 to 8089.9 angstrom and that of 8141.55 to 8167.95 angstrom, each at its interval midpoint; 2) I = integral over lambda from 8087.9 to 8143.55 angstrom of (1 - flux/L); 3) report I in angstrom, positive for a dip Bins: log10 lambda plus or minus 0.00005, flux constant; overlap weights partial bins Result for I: 1.0 angstrom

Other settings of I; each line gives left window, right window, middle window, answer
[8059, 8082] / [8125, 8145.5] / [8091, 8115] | -0.28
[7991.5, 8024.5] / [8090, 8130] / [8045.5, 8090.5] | 0.75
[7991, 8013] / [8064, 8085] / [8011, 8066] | 0.40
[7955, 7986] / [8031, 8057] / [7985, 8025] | -0.60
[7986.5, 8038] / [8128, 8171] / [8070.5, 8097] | -0.41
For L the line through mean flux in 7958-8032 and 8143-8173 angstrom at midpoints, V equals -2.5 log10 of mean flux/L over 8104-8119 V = 0.04 mag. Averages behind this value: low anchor 1.12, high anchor 1.12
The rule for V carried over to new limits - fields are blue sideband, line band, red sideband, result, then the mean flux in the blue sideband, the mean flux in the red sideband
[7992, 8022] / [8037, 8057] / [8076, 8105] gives 0.06 mag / 1.13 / 1.12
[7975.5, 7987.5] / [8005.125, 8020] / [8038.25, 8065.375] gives -0.08 mag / 1.09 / 1.06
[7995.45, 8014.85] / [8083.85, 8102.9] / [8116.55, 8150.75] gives -0.02 mag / 1.12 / 1.11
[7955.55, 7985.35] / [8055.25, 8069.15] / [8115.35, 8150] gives 0.07 mag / 1.12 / 1.1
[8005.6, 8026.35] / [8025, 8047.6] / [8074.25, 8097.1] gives 0.02 mag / 1.15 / 1.12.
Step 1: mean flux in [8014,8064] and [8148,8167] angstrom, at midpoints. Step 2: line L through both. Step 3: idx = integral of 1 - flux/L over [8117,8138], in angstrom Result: 0.1 angstrom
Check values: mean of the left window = 1.11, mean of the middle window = 1.12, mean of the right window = 1.12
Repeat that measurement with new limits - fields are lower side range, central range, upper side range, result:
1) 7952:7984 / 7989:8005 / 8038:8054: -0.12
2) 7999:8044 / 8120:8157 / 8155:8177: 0.94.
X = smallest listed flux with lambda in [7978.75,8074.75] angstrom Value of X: 0.8951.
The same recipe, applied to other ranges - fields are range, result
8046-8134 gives 0.8724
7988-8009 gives 1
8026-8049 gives 1.028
